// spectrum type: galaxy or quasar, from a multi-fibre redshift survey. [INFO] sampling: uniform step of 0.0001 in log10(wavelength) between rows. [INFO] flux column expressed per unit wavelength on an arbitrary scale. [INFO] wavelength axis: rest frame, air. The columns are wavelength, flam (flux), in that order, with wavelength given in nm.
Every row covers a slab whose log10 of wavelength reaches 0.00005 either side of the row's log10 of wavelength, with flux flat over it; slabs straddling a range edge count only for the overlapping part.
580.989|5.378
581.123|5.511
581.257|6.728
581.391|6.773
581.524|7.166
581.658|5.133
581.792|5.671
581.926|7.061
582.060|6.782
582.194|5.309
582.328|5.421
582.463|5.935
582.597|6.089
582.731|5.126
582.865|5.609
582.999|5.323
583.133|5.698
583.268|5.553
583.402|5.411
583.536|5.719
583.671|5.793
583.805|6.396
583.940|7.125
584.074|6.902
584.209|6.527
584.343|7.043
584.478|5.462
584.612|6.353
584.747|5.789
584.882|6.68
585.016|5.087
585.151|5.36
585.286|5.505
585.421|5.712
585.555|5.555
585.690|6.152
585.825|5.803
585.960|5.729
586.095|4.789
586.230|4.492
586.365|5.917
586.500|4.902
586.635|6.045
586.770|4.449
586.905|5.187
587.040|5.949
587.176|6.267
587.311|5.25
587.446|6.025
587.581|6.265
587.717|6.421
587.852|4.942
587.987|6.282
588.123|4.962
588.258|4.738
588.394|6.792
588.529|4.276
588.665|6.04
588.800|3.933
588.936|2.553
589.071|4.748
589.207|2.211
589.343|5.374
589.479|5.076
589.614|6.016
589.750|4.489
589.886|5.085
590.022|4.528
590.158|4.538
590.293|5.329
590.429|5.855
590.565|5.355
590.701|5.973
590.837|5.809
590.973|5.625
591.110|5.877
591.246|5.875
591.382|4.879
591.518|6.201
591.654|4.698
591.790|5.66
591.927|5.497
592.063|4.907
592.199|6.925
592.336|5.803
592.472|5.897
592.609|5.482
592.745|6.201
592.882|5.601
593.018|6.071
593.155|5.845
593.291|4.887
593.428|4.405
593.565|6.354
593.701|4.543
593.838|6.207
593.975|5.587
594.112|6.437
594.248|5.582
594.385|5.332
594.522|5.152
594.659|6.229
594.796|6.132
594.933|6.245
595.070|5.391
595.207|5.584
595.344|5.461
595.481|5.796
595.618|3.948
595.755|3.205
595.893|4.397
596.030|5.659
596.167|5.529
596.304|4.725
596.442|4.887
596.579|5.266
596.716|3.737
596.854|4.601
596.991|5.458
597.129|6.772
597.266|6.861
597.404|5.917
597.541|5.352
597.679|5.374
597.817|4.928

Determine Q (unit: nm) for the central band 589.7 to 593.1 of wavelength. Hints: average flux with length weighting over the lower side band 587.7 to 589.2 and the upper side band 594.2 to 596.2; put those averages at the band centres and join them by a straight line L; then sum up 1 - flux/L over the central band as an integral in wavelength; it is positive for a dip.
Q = -0.30 nm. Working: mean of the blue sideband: 4.9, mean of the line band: 5.53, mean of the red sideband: 5.3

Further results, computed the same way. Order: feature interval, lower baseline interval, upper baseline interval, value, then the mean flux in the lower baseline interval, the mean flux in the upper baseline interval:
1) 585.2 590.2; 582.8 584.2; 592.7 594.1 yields 0.513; 5.98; 5.59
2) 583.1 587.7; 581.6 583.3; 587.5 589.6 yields -0.346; 5.75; 5.01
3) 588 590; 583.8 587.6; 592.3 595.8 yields 0.324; 5.8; 5.53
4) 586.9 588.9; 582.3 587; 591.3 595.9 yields 0.047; 5.74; 5.5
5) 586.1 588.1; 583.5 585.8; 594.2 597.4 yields 0.115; 6.07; 5.31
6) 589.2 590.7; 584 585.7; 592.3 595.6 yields 0.195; 6.01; 5.65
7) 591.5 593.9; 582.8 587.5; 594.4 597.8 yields -0.069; 5.76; 5.31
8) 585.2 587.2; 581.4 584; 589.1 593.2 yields 0.083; 5.93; 5.41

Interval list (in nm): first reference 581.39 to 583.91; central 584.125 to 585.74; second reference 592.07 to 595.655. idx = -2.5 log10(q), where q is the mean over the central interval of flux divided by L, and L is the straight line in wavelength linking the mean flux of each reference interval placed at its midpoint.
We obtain -0.02 mag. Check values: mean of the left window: 5.89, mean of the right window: 5.66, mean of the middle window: 5.94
